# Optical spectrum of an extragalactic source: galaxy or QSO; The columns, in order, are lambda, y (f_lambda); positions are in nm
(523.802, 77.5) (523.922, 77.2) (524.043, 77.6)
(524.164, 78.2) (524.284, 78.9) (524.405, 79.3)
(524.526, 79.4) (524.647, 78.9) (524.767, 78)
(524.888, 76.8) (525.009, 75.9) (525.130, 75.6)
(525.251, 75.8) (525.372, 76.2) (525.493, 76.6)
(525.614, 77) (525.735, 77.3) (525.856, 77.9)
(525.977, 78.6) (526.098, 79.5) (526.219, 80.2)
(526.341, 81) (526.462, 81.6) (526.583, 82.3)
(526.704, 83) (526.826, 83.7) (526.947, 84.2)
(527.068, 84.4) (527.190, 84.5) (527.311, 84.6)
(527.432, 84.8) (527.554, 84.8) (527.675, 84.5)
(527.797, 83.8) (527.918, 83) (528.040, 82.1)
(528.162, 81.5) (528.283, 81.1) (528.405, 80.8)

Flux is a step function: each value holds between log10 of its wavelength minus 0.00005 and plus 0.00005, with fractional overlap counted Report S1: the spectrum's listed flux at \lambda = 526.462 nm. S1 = 81.6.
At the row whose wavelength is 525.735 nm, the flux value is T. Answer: 77.3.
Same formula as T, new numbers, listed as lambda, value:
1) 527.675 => 84.5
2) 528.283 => 81.1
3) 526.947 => 84.2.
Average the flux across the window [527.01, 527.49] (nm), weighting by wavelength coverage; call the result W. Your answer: 84.6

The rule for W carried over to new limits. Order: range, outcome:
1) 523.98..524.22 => 77.7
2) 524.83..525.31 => 76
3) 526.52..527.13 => 83.5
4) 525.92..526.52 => 80.1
